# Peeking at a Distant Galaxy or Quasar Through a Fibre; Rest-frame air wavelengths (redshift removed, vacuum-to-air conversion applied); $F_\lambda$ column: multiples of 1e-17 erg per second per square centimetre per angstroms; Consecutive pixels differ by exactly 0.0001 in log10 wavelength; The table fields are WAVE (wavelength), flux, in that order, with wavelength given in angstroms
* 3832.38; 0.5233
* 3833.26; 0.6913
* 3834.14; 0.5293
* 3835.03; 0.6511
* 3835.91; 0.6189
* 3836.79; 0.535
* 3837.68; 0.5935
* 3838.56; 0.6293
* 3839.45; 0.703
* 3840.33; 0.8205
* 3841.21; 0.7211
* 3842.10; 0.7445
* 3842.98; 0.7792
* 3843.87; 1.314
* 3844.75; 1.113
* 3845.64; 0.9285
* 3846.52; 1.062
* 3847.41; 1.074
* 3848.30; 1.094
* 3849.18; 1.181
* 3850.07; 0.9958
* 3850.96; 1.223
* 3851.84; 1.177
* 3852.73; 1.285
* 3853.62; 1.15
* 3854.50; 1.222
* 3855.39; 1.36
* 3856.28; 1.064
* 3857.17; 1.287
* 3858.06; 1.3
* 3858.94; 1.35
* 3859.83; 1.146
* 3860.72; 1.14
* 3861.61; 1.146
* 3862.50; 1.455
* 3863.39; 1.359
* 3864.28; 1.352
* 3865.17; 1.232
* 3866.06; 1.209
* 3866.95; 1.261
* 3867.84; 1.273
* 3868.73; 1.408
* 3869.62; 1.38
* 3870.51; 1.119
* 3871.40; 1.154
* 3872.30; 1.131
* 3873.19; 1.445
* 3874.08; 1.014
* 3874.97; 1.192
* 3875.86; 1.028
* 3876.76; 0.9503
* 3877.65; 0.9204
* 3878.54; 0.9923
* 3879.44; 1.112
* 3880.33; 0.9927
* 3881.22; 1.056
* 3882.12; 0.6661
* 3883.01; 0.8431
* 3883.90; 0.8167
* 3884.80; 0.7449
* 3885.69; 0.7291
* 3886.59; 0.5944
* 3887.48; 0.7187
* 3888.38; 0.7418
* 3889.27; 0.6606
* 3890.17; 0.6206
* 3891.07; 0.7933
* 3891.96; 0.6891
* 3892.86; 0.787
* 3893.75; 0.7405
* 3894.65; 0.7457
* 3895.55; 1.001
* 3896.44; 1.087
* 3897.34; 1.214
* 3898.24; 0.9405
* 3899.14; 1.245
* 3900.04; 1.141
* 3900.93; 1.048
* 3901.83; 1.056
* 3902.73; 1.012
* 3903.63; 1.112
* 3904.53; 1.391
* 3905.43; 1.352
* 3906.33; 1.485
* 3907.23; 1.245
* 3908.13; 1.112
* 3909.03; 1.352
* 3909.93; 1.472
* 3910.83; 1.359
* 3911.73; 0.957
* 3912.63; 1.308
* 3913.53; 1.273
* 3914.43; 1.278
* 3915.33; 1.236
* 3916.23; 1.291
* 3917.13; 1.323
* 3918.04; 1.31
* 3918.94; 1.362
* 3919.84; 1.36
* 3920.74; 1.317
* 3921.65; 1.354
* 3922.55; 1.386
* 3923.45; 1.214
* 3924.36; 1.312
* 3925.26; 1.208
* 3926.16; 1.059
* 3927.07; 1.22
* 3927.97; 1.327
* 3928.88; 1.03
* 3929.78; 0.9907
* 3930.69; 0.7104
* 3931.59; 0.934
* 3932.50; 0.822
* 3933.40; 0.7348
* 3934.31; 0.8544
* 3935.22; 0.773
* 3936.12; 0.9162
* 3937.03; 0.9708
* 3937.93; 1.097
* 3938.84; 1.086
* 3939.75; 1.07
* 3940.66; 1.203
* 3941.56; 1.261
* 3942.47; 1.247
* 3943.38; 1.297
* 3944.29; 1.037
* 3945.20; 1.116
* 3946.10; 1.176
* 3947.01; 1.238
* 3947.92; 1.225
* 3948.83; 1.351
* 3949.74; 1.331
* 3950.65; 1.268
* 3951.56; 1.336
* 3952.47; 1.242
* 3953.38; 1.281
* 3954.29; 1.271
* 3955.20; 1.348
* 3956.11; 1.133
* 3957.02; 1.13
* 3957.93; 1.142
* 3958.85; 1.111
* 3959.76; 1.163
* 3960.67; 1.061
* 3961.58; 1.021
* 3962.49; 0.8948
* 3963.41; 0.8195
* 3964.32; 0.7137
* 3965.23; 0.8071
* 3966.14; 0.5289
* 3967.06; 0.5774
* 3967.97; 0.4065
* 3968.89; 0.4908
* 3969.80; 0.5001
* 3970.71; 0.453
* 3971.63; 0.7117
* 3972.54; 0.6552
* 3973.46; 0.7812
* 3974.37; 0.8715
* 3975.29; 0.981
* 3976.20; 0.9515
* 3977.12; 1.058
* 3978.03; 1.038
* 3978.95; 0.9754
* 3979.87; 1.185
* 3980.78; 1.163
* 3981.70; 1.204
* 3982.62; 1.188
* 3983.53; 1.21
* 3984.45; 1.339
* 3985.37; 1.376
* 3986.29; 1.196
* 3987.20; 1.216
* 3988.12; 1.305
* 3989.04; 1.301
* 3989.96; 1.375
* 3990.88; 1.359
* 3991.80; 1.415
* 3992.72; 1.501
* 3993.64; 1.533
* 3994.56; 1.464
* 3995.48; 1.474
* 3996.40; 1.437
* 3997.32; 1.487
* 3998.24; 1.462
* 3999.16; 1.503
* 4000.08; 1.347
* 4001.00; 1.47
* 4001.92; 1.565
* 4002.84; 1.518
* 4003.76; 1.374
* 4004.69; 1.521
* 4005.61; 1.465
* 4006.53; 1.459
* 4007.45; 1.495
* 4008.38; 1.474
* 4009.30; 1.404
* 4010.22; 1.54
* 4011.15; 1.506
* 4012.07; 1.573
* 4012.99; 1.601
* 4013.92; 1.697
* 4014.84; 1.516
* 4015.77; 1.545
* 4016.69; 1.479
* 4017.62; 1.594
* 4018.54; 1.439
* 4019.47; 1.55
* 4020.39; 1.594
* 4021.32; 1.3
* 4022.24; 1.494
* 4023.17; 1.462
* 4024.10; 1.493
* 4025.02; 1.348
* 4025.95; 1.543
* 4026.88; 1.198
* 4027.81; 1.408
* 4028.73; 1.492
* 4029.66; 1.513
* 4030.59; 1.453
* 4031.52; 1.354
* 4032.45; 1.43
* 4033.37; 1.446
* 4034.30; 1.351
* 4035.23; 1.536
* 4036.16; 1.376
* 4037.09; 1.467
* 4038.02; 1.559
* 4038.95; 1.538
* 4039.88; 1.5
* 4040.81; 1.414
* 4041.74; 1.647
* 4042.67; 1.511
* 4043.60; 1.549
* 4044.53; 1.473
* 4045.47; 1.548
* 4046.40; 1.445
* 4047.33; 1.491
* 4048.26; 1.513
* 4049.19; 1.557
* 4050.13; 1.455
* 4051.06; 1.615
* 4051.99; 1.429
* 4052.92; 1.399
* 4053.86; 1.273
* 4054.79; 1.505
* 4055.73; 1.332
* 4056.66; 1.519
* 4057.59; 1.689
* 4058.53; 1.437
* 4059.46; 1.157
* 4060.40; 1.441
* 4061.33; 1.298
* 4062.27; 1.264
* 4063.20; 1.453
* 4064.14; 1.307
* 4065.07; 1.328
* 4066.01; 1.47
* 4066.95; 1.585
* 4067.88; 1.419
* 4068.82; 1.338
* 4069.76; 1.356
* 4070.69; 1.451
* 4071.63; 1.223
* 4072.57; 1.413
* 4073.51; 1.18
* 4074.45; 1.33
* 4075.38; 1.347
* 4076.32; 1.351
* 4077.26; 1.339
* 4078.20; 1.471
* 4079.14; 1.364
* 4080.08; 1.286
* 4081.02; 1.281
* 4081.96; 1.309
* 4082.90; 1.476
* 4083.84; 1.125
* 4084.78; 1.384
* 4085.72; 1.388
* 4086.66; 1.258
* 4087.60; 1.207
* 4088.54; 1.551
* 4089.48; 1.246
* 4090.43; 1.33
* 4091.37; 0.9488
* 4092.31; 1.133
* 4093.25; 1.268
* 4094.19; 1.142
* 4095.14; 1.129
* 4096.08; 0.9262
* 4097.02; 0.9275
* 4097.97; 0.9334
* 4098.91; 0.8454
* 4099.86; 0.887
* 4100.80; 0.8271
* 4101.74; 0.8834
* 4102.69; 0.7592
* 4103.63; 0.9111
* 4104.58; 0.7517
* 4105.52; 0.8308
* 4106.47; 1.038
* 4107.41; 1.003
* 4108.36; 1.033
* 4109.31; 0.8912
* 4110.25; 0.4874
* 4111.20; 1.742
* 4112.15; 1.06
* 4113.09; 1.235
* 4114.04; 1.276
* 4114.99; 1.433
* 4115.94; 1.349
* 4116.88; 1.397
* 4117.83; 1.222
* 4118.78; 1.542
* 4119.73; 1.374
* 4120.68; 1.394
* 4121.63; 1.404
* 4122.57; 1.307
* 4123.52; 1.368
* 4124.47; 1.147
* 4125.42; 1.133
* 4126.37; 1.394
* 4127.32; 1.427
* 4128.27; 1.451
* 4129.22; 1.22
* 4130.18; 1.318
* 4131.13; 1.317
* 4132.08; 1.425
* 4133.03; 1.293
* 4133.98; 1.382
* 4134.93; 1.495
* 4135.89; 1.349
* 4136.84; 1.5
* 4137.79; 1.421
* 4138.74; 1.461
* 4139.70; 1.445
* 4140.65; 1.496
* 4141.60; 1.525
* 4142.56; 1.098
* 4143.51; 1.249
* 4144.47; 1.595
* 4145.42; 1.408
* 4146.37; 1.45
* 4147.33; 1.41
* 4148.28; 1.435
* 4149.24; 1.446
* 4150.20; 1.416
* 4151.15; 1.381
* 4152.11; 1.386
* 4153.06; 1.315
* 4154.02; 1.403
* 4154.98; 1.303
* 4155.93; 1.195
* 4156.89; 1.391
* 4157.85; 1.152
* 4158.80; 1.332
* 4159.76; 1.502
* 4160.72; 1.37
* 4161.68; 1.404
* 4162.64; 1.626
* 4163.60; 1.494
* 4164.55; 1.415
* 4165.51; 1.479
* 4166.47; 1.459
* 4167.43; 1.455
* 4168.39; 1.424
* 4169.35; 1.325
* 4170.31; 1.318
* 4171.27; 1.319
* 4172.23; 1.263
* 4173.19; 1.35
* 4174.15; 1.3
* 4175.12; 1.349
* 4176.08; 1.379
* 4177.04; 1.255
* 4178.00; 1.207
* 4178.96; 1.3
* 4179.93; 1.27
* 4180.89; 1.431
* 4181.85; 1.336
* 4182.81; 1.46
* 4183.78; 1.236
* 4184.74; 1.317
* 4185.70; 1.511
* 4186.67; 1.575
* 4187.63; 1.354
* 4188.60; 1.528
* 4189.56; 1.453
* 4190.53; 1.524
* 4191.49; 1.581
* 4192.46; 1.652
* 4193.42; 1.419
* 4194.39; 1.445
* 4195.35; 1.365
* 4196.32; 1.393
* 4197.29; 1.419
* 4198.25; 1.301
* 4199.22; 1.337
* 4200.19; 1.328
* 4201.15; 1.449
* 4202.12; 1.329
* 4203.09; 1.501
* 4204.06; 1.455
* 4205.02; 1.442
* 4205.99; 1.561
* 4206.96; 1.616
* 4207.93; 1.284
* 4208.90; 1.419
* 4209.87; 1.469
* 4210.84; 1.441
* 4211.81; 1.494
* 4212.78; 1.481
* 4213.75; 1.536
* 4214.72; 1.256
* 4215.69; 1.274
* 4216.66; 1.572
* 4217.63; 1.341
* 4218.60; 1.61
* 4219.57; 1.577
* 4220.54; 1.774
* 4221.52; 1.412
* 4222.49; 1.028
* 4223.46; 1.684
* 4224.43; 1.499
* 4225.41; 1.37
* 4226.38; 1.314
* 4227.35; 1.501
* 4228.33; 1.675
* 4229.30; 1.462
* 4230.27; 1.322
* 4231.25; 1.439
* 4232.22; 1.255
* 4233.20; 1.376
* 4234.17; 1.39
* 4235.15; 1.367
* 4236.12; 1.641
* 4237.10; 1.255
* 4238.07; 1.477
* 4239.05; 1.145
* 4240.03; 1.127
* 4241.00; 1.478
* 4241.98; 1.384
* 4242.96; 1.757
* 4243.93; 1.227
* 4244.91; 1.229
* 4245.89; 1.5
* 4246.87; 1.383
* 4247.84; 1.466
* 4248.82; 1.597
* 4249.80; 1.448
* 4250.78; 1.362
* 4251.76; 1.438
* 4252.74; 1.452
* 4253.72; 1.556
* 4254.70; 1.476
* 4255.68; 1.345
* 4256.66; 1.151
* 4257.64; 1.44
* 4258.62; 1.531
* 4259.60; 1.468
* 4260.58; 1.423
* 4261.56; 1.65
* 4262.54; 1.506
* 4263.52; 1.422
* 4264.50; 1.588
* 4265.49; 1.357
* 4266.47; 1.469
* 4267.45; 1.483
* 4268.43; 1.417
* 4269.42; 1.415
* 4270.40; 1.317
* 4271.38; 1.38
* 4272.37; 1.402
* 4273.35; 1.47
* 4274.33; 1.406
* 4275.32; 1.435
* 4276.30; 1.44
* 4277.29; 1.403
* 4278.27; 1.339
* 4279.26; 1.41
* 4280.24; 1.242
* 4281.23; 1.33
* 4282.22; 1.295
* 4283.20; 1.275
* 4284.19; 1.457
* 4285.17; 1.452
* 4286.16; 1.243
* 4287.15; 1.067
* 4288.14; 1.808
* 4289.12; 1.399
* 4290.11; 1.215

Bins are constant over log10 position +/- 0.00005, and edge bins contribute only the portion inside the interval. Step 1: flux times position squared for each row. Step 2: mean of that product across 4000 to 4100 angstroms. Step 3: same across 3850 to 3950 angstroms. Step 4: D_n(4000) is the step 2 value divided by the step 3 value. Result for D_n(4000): 1.3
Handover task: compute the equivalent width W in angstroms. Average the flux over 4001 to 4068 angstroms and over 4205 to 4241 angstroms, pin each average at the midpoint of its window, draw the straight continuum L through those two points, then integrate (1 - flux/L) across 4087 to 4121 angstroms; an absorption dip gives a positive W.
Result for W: 8.08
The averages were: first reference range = 1.47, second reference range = 1.43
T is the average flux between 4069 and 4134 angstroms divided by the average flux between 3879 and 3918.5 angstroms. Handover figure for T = 1.2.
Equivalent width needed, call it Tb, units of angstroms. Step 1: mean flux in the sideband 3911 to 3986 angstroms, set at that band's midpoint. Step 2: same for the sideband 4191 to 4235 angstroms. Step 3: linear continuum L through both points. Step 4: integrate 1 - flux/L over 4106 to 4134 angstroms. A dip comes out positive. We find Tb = 0.96 angstroms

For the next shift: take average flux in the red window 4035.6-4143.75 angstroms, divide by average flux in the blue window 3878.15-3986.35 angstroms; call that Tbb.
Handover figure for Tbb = 1.2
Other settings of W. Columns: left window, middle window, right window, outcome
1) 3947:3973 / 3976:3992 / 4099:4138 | -3.4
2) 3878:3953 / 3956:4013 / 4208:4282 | -0.6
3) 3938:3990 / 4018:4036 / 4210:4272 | -4.7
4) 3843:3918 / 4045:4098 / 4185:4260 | -2.2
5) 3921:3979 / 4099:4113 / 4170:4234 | 3.6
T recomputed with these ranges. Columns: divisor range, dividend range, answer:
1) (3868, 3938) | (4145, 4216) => 1.31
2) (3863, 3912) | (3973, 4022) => 1.30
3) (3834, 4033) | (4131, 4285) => 1.23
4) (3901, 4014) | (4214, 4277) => 1.21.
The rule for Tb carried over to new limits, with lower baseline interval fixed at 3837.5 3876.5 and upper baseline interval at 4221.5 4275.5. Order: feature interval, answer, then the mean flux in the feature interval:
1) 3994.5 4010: -2.9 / 1.47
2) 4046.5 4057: -1.5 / 1.46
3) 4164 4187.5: 0.0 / 1.36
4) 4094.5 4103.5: 2.8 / 0.906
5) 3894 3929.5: -1.3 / 1.21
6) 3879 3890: 3.3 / 0.802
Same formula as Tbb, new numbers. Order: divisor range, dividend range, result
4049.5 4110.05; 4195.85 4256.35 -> 1.15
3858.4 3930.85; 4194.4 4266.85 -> 1.28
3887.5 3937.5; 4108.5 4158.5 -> 1.23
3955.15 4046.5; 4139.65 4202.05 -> 1.08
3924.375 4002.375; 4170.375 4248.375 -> 1.27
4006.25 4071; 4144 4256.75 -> 0.97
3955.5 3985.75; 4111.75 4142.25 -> 1.46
